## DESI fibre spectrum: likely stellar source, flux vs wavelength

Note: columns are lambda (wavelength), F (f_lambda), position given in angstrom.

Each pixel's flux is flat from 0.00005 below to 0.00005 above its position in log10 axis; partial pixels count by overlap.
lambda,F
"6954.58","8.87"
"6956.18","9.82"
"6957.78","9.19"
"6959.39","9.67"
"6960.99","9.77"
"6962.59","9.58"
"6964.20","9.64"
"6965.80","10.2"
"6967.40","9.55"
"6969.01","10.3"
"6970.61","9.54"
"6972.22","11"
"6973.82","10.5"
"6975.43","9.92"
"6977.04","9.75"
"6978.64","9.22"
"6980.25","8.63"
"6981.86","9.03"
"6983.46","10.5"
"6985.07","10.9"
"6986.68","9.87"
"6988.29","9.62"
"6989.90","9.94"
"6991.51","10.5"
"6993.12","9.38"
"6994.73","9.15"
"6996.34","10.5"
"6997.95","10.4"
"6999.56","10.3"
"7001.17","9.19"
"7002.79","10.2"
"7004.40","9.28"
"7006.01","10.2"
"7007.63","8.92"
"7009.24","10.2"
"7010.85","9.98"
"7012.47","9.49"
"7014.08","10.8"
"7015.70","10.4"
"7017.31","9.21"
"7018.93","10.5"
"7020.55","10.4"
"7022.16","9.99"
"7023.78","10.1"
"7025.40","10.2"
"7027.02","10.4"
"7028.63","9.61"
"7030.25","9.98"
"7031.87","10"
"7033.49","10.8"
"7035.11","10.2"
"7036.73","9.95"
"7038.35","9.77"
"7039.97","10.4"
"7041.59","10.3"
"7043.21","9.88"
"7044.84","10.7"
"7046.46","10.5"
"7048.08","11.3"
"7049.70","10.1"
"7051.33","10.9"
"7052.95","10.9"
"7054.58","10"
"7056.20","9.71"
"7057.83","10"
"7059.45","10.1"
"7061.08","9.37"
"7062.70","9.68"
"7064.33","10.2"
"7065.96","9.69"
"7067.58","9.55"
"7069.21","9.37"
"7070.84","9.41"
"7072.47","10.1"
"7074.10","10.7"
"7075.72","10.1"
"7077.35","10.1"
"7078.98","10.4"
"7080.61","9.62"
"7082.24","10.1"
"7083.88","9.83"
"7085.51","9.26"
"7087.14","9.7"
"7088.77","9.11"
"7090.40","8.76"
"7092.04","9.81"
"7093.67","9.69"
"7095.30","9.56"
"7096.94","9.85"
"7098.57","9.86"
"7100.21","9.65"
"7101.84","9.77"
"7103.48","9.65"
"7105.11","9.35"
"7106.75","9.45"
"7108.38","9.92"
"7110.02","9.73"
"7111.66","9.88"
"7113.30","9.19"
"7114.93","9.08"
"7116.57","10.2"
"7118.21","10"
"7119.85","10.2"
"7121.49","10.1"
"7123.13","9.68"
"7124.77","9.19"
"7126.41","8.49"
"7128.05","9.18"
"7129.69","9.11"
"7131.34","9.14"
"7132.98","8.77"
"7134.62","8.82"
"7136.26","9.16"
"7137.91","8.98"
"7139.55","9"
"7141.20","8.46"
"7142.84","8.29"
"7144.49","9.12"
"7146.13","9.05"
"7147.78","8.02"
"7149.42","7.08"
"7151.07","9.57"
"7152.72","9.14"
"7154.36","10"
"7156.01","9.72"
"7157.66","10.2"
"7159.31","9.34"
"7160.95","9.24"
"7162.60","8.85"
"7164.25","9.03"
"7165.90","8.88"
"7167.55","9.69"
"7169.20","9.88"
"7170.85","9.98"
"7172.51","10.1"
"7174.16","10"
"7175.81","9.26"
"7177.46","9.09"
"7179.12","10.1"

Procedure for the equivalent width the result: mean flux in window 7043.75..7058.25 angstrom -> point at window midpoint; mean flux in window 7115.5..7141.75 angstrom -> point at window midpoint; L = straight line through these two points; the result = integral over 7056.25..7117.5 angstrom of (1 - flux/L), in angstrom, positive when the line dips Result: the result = 1.13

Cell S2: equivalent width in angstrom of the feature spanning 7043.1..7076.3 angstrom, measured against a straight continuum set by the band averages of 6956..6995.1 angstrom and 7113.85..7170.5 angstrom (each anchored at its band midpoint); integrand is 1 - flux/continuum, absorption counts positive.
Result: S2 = -2.1 angstrom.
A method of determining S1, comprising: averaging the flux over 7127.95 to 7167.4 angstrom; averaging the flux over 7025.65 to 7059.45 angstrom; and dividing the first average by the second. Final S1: 0.9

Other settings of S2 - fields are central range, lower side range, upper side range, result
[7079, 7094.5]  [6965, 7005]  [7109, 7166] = -0.2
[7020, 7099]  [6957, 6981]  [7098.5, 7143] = -3.9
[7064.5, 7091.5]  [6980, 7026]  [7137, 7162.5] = -0.8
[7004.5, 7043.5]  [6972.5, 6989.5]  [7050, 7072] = -0.7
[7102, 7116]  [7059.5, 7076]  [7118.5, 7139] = -0.2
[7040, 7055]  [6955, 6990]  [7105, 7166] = -1.5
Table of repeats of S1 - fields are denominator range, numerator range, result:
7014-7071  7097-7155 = 0.92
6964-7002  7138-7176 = 0.93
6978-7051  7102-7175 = 0.93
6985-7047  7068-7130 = 0.96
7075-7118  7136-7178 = 0.95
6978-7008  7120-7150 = 0.91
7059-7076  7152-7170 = 0.96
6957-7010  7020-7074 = 1.03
